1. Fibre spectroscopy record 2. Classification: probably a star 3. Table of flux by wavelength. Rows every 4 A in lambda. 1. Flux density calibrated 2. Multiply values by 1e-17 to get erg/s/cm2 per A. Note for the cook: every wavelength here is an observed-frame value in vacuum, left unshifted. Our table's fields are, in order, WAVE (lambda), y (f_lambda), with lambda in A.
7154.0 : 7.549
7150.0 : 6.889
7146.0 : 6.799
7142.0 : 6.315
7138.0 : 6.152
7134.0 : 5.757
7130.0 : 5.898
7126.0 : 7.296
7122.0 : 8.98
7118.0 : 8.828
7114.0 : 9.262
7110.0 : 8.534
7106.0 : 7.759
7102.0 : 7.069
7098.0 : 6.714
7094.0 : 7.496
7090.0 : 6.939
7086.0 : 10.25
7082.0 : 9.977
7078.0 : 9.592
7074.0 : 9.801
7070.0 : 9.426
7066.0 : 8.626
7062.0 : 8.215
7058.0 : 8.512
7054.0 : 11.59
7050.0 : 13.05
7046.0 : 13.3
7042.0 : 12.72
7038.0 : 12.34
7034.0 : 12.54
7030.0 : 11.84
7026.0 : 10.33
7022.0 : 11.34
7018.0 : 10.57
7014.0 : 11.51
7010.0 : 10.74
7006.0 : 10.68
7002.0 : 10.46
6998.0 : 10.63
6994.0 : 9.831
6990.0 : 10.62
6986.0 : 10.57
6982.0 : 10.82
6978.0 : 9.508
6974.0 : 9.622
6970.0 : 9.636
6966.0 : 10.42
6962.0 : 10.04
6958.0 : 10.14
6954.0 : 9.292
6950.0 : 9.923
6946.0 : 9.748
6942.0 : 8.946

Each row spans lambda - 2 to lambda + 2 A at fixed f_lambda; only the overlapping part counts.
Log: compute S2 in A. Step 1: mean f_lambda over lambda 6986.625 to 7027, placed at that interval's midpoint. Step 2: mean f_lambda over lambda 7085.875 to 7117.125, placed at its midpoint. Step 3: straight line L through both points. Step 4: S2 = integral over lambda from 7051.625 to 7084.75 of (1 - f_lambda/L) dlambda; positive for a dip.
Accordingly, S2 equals -2.5 A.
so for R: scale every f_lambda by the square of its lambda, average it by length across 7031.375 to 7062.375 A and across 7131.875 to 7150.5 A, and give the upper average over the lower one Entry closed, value 0.56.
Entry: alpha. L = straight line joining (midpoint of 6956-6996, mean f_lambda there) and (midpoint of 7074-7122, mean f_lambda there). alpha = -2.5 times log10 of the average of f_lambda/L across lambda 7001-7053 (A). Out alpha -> -0.23 mag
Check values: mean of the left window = 10.1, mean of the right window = 8.48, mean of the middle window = 11.7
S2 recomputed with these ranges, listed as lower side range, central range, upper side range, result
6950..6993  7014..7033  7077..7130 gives -3.69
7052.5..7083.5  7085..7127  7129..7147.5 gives -2.53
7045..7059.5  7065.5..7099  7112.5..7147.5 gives 3.76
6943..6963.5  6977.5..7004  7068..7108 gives -2.73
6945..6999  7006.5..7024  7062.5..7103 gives -2.80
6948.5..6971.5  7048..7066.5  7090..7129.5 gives -3.27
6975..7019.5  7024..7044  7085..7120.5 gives -4.78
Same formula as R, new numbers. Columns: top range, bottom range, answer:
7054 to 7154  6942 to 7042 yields 0.78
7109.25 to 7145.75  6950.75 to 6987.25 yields 0.77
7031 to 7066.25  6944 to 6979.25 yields 1.18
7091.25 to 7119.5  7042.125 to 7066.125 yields 0.74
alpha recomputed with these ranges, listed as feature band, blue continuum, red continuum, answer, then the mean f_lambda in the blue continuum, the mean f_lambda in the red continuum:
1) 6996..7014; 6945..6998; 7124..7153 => -0.152 mag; 10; 6.48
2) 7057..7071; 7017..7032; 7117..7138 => 0.107 mag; 11.1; 7.17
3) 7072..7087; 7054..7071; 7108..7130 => -0.127 mag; 8.99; 8.34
